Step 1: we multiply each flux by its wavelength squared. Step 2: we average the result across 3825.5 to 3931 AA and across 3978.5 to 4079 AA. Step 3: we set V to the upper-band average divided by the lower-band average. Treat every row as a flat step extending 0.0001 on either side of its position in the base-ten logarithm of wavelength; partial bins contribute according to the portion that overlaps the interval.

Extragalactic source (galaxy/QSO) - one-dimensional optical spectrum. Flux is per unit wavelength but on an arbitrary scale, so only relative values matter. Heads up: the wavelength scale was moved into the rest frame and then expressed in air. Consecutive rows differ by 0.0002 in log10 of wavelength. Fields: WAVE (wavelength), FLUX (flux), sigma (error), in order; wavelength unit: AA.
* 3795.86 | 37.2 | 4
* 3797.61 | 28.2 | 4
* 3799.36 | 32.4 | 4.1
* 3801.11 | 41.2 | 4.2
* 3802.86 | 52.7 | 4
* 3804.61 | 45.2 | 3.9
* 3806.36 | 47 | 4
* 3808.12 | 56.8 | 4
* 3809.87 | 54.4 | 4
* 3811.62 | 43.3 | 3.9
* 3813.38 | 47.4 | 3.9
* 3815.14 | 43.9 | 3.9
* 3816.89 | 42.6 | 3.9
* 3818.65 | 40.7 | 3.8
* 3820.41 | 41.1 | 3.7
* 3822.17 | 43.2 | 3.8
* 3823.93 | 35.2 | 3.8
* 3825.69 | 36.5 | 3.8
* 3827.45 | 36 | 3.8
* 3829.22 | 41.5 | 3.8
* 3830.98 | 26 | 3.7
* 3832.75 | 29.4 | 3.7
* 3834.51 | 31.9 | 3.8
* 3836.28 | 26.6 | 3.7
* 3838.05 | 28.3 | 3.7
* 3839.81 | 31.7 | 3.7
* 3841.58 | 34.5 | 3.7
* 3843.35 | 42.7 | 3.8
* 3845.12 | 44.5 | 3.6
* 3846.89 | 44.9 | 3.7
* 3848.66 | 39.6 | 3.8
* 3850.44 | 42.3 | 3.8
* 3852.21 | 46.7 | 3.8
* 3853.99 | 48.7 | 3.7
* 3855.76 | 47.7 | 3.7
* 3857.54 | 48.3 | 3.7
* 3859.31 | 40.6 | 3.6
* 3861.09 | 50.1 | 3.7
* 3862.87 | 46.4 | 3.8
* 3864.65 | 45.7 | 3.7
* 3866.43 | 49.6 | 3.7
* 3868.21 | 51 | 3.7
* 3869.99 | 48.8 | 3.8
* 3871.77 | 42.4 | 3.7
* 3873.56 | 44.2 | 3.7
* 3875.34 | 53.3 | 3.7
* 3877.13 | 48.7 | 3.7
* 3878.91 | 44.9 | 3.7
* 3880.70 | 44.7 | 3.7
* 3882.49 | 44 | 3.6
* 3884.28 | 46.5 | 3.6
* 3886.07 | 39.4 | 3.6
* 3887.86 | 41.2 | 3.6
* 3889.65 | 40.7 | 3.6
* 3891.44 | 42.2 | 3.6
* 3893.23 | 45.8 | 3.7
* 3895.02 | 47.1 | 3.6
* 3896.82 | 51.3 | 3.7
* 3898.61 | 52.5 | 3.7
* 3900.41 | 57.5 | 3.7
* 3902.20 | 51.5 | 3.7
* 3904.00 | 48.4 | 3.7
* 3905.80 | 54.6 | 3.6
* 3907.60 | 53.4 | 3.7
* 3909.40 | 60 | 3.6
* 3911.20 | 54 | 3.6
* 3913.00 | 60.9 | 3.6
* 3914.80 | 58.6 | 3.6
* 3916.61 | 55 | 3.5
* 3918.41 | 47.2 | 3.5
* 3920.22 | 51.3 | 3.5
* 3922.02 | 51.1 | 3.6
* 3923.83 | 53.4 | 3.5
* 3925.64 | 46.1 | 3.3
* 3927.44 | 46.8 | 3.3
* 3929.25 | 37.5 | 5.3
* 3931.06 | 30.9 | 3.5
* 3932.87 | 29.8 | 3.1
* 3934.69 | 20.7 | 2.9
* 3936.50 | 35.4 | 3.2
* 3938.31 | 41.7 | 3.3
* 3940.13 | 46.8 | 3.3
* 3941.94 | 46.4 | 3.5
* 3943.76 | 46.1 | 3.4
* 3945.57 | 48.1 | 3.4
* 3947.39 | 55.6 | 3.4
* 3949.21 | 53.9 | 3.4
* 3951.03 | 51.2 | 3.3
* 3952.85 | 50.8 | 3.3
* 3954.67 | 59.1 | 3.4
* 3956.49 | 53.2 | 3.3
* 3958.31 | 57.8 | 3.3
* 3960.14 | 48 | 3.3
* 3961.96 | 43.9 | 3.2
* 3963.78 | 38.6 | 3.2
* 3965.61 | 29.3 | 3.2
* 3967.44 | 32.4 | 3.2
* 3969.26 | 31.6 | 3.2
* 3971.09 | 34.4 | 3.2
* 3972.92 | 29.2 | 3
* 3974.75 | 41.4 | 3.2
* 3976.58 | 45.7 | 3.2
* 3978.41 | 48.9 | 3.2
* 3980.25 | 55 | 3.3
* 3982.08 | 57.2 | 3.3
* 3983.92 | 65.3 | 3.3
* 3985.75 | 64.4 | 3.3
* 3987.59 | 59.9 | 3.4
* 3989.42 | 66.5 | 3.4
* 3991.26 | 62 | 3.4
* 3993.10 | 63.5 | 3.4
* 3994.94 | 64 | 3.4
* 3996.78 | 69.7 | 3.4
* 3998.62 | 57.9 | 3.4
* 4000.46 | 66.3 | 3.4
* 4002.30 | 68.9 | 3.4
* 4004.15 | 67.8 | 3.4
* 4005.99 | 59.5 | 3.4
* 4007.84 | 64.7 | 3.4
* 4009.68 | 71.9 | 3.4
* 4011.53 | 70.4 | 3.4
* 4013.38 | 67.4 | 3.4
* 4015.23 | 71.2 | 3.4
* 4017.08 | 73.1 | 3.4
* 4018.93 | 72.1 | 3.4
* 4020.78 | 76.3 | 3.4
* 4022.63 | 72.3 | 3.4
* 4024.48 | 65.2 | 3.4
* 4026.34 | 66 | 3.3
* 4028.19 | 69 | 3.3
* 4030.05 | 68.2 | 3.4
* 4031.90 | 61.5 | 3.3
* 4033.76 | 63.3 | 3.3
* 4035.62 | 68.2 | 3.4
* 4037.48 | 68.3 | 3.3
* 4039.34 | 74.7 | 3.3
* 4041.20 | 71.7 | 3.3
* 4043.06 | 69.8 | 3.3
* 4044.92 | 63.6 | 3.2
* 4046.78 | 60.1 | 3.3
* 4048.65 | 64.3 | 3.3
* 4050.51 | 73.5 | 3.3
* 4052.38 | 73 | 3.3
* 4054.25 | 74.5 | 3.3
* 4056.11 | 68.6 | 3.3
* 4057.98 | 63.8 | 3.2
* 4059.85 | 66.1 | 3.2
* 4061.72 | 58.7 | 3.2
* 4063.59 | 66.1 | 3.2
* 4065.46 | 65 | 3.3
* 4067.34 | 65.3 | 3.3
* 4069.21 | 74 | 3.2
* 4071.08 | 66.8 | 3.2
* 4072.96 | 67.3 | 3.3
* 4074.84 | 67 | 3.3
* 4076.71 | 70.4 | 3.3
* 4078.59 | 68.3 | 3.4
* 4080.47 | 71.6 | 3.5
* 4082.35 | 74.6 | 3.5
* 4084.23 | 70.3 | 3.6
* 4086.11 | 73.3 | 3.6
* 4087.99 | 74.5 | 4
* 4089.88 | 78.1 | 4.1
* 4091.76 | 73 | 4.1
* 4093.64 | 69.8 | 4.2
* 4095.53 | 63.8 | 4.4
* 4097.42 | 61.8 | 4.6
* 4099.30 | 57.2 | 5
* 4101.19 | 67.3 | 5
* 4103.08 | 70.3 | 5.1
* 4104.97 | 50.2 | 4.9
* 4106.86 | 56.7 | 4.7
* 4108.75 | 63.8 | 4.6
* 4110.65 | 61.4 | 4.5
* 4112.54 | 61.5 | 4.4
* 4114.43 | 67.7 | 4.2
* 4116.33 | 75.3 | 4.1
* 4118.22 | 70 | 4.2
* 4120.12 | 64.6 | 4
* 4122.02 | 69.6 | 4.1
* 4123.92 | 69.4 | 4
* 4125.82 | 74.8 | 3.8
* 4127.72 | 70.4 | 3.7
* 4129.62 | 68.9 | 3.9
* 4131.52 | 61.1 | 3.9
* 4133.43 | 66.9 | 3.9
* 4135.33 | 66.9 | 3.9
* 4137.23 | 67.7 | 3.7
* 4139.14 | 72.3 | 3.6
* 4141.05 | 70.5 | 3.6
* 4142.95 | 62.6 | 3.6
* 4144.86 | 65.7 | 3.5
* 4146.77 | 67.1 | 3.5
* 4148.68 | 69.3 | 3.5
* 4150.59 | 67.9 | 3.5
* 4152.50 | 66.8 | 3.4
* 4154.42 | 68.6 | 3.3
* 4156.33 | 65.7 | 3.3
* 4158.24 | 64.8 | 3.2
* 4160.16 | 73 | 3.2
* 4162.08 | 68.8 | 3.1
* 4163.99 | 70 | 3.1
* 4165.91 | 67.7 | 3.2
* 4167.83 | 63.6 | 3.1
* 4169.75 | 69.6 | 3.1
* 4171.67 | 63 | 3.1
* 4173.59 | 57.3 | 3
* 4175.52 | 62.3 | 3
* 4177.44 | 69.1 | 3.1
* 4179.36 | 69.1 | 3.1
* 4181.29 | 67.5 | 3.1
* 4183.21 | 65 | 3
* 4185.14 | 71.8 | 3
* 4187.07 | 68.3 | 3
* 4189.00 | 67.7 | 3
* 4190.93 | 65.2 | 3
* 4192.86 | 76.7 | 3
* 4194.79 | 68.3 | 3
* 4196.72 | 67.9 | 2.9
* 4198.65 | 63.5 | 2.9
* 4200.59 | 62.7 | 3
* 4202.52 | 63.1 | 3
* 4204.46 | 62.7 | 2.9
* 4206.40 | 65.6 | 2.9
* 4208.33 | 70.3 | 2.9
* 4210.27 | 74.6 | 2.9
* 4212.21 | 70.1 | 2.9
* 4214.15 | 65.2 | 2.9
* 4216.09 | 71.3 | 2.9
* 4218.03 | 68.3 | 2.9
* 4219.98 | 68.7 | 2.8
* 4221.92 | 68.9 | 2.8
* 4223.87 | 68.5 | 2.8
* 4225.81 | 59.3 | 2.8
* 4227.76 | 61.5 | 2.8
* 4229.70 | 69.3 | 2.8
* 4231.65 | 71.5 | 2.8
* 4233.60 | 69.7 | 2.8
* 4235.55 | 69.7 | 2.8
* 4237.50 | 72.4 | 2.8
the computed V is 1.59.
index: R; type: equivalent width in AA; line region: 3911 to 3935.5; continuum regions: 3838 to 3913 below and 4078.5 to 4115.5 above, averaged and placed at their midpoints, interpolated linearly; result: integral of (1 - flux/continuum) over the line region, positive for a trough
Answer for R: 2.4 AA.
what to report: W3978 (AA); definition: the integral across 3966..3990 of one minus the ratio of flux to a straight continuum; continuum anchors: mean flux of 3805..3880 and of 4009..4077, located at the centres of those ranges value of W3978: 4.9 AA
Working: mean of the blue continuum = 42.6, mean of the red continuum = 68.3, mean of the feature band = 48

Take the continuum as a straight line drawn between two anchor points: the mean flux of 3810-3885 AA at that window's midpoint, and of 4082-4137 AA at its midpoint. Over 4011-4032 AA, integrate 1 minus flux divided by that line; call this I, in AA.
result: -3.9 AA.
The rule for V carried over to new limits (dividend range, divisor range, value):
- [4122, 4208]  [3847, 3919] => 1.60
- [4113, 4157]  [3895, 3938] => 1.58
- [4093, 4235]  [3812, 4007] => 1.61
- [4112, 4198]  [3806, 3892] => 1.85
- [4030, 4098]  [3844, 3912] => 1.59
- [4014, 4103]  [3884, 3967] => 1.55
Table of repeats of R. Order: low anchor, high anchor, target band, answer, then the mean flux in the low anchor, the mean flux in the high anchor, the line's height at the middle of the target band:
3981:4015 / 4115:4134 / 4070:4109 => 0.2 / 64.9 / 69.1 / 67.9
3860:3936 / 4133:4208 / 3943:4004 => 0.6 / 47.3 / 67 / 52.7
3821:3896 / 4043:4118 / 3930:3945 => 4.0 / 42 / 67.2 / 51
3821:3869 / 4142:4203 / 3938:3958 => -0.8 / 40.4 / 66.9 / 48.7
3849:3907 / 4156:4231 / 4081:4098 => -3.0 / 47.1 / 67.1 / 60.5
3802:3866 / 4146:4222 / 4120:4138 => -1.4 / 41.8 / 67.4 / 63.4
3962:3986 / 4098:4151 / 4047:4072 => -4.9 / 43.6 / 66.3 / 56.5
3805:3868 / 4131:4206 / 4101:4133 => -1.5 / 41.7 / 66.9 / 63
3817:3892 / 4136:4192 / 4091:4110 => -0.4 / 41.7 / 67.2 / 62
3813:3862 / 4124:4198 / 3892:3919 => -4.5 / 39.7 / 67.6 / 45.5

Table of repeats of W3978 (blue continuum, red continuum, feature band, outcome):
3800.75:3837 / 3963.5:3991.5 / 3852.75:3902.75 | -3.96 AA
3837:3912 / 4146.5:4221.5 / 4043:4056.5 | -2.35 AA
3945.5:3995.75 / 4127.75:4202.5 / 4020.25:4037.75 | -3.86 AA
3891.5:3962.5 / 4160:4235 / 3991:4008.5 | -3.51 AA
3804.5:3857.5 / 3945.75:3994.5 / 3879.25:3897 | 0.21 AA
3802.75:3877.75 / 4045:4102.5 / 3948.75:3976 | 6.04 AA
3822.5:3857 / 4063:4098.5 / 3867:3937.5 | -1.83 AA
